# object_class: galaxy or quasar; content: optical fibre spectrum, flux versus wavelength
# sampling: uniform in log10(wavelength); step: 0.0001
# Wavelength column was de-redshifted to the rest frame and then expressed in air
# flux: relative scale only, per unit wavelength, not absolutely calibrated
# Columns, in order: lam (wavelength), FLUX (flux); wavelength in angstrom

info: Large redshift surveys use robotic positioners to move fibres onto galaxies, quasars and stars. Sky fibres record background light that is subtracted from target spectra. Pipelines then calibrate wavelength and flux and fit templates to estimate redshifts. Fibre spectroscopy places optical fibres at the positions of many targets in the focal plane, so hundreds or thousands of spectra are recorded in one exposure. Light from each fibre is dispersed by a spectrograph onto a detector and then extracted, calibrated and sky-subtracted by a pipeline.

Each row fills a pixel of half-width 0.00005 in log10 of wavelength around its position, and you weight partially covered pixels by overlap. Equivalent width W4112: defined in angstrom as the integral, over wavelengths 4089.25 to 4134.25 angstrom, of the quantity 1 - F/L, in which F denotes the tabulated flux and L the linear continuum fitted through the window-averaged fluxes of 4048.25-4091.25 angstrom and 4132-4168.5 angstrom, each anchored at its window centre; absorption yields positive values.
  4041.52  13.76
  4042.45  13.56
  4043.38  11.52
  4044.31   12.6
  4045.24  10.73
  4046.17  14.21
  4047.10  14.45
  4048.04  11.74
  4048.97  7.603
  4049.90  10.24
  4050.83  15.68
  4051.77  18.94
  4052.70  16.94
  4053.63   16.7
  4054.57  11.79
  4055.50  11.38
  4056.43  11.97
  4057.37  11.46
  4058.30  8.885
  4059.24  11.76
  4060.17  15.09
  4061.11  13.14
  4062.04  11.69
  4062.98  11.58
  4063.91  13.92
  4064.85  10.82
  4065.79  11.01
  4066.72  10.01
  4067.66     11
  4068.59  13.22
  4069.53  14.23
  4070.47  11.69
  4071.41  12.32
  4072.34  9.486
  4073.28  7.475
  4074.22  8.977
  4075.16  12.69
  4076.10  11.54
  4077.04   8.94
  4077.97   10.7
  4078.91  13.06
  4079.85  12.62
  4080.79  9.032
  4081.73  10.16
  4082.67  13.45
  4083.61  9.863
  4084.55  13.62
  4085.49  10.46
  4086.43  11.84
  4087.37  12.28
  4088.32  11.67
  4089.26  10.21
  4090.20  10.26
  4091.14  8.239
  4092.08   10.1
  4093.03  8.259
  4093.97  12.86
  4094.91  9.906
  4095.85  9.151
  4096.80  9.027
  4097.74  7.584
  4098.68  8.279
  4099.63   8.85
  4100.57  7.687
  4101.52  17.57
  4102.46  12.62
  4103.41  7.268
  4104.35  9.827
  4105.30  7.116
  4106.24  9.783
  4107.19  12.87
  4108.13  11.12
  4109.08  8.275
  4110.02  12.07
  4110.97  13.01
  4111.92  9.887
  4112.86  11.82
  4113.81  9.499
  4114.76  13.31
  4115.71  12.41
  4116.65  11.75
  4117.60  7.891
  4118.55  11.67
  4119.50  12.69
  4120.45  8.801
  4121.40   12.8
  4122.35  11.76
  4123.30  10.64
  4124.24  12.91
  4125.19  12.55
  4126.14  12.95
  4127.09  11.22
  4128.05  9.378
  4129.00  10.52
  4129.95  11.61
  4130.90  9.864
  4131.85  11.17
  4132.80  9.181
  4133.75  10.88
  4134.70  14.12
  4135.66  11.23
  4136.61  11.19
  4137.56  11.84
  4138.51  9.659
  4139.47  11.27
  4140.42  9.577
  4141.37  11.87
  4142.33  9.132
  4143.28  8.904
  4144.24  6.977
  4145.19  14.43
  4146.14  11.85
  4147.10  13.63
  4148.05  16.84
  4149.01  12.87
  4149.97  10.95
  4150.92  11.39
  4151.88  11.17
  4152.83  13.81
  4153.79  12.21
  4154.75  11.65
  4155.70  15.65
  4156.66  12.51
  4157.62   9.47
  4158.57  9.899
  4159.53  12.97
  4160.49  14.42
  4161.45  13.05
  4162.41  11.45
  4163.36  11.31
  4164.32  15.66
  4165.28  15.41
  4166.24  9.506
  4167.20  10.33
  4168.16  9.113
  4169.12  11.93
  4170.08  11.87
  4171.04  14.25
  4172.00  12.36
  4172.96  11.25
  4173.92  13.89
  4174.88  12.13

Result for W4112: 4.4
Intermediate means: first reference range 11.8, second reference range 11.8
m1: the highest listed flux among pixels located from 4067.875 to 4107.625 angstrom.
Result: 17.57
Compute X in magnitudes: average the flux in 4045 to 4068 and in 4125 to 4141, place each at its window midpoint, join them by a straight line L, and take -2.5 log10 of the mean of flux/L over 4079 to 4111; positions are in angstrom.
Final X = 0.13 mag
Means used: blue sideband 12.5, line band 10.5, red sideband 11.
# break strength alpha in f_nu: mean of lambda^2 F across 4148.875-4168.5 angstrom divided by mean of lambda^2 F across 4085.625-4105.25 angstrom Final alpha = 1.2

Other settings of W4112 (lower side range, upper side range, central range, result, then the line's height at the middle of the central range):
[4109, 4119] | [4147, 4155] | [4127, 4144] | 2.0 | 12.1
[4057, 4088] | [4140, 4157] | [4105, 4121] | 1.2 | 11.7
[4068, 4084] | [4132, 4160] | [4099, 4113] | 0.9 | 11.4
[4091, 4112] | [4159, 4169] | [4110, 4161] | -1.2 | 11.3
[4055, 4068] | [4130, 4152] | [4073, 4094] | 1.5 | 11.6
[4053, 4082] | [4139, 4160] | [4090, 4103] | 1.8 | 11.7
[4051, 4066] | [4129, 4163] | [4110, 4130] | 1.1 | 12.1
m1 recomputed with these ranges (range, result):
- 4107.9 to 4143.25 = 14.12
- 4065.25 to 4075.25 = 14.23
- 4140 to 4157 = 16.84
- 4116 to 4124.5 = 12.91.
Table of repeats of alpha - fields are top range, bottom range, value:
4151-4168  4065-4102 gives 1.19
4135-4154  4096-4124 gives 1.11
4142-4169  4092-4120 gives 1.18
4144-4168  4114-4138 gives 1.11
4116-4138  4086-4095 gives 1.08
